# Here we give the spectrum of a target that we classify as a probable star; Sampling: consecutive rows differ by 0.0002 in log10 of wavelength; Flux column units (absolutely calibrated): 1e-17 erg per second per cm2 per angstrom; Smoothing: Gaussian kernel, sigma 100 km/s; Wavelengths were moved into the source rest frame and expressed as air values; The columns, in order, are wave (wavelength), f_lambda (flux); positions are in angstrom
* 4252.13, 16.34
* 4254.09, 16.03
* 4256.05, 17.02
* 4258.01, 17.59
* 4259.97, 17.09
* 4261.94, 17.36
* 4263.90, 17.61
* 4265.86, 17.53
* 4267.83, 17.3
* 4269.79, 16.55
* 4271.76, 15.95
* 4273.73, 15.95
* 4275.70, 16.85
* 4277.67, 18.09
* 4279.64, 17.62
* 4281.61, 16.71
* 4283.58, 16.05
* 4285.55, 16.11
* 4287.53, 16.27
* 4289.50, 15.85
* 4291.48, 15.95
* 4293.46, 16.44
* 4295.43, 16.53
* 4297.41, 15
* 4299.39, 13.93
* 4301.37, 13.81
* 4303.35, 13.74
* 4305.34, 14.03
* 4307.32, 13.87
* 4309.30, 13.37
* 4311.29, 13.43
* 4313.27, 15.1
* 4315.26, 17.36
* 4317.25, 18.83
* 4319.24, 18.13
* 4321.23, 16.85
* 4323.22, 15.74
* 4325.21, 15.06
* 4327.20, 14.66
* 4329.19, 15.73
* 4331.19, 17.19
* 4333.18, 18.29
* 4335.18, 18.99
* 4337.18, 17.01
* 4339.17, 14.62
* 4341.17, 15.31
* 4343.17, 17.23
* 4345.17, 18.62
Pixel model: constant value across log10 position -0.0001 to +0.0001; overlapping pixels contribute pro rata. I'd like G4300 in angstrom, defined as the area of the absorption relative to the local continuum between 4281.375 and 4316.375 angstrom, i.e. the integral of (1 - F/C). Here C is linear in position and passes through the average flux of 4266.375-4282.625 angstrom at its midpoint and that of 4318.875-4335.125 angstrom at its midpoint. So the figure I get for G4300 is 3.25 angstrom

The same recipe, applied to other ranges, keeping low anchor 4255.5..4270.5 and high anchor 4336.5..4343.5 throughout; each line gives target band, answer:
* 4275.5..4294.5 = 0.34 angstrom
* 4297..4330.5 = 2.29 angstrom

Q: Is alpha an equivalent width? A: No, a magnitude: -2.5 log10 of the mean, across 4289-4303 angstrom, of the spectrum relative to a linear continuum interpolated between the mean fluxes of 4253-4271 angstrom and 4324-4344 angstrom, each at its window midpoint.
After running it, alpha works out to 0.10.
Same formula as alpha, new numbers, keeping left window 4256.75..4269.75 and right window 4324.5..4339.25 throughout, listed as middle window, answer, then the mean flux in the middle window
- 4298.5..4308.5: 0.21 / 13.9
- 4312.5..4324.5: -0.02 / 17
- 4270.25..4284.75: 0.03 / 16.7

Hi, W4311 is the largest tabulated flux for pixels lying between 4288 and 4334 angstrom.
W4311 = 18.83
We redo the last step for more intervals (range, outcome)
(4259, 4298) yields 18.09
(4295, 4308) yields 16.53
